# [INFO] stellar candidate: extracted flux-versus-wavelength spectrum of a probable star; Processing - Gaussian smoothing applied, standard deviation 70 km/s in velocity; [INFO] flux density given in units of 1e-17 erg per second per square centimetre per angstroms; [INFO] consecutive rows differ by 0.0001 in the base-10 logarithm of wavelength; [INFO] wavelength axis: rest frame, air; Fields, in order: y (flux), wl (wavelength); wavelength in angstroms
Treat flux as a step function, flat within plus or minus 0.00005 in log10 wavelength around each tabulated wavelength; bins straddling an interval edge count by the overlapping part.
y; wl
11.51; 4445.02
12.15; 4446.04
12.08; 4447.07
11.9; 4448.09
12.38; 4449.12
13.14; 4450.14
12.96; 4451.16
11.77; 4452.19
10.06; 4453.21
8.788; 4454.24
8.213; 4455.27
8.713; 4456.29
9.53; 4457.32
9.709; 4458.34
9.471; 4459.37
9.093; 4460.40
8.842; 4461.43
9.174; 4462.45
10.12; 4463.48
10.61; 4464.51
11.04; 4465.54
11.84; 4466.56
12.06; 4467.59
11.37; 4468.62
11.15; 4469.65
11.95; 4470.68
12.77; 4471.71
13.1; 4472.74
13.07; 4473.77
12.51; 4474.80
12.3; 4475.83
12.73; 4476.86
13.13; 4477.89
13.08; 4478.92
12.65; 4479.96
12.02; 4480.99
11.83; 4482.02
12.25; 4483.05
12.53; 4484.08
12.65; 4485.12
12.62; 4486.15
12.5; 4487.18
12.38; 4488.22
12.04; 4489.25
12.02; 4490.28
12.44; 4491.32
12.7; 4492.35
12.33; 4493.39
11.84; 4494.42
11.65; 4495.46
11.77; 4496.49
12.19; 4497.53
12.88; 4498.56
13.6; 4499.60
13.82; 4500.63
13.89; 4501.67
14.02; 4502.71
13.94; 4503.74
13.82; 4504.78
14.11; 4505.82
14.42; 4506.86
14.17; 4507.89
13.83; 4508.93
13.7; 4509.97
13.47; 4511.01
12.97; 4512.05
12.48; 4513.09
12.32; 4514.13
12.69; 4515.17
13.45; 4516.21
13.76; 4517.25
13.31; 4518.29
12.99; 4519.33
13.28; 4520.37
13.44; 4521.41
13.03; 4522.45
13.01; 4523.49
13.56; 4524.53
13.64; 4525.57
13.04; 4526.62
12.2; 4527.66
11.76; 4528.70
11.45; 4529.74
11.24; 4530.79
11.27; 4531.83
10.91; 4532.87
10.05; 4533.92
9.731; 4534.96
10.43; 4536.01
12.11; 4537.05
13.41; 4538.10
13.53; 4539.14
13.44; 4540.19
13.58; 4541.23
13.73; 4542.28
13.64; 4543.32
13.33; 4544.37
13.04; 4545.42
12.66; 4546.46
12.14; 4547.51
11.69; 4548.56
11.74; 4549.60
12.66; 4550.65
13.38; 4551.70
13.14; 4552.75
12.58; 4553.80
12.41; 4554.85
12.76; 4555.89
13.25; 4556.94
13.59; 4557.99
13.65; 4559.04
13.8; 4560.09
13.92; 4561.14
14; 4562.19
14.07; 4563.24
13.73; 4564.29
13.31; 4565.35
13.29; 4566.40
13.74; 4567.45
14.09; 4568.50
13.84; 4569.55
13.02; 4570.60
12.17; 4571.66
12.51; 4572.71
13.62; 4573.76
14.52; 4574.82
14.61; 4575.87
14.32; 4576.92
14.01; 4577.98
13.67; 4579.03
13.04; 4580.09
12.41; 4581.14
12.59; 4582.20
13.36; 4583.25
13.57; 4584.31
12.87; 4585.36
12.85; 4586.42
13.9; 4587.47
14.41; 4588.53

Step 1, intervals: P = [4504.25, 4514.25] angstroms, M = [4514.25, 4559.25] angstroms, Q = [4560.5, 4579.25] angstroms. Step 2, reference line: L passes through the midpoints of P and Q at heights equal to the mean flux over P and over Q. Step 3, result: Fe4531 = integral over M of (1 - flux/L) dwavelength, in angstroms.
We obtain 3.3 angstroms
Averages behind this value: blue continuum 13.6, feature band 12.6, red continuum 13.7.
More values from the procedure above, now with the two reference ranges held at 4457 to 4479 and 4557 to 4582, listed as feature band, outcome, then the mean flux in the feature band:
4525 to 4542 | 1.0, 12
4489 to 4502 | -0.7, 12.5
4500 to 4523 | -2.3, 13.5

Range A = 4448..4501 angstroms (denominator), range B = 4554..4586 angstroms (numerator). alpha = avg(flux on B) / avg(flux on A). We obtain 1.15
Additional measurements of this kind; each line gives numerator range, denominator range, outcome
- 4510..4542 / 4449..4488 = 1.10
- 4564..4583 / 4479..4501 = 1.08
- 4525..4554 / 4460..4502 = 1.02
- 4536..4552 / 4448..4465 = 1.26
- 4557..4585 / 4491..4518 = 1.03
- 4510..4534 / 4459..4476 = 1.13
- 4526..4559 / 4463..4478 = 1.04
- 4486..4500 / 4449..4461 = 1.20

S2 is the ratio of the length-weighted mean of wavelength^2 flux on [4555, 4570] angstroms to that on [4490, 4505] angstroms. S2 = 1.1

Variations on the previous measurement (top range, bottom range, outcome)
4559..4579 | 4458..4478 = 1.27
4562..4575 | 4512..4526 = 1.05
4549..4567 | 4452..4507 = 1.16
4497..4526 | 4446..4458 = 1.26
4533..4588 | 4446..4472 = 1.27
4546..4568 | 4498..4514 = 0.98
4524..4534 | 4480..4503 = 0.97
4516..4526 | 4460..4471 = 1.28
